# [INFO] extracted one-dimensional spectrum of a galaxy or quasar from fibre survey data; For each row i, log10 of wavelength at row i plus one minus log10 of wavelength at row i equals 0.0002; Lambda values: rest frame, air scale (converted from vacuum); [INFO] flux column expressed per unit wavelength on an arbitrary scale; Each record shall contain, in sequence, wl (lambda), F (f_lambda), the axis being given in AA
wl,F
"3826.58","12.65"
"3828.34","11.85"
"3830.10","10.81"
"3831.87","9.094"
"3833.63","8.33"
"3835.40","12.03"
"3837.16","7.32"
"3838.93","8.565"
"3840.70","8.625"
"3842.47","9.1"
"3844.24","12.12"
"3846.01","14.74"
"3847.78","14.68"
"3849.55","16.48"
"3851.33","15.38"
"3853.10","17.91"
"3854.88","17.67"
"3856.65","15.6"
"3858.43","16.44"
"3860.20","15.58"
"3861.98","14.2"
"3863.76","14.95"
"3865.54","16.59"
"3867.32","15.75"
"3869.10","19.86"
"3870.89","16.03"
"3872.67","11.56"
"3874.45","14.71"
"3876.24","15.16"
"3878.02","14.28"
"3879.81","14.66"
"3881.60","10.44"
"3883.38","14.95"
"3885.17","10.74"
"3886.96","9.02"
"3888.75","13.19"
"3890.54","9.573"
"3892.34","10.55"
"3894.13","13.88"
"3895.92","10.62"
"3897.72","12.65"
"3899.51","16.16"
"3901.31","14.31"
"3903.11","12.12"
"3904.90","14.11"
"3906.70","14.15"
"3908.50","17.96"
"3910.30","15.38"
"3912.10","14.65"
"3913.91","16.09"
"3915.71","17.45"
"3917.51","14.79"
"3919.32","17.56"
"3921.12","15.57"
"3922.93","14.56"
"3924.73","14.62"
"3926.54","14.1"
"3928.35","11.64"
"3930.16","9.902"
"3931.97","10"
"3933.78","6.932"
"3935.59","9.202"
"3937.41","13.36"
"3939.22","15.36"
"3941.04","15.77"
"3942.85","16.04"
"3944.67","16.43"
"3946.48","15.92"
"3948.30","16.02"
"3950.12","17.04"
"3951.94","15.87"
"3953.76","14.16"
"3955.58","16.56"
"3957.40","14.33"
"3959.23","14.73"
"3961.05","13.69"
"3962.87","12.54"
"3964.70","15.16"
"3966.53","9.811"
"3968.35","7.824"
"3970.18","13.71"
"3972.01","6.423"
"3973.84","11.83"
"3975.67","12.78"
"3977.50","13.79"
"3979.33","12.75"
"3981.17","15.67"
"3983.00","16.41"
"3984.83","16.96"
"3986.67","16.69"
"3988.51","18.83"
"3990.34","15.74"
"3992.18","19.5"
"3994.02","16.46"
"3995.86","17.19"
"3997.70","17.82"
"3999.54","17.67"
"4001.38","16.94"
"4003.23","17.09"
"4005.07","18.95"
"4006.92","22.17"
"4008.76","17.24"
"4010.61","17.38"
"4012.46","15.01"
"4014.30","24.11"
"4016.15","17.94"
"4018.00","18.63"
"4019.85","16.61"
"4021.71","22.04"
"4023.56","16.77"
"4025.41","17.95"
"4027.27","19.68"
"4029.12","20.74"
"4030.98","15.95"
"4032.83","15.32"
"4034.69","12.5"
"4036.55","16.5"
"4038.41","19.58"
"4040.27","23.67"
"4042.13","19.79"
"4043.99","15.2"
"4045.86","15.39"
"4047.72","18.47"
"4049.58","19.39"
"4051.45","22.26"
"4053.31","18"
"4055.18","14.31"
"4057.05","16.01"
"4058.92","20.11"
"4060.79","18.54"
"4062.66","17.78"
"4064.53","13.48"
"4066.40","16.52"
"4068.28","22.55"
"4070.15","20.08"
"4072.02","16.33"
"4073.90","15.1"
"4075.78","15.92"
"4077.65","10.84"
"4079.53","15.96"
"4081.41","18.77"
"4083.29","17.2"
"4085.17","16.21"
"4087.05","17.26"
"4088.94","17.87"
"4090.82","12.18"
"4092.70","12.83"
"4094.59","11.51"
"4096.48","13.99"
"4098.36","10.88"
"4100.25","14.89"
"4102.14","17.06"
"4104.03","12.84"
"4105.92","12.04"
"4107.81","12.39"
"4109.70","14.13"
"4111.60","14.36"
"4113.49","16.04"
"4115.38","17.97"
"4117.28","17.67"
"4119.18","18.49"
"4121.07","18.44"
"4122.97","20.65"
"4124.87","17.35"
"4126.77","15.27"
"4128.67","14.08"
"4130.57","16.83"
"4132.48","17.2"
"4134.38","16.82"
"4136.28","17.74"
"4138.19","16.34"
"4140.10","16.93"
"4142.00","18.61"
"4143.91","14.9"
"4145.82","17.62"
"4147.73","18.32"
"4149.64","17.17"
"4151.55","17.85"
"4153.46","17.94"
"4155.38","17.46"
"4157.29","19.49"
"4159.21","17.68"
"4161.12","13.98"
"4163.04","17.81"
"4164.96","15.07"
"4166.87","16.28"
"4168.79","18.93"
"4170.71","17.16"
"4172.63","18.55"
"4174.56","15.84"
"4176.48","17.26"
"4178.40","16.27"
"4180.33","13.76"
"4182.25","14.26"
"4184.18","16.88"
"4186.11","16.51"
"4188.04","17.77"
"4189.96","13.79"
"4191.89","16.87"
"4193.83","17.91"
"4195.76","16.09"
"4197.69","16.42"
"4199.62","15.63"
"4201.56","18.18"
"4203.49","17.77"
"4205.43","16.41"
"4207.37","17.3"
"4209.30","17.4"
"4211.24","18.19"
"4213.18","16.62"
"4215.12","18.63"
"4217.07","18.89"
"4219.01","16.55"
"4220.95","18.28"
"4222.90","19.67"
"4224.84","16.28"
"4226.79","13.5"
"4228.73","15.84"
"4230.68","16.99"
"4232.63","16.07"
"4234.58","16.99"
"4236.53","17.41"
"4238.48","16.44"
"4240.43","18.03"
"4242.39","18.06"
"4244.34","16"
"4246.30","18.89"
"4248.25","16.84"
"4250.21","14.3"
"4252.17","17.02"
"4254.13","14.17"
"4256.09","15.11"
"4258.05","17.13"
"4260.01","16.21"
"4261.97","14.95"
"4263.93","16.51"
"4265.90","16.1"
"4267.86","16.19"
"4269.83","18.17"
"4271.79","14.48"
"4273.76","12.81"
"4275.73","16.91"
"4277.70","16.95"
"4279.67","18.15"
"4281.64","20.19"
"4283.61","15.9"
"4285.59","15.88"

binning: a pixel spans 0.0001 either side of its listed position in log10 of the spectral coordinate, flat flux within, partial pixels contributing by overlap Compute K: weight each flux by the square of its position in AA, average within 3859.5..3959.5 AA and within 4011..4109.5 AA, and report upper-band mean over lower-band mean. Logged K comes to 1.3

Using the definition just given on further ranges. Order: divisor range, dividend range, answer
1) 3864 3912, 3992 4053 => 1.41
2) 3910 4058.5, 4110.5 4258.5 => 1.17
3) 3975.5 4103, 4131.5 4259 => 1.07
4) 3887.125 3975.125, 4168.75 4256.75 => 1.42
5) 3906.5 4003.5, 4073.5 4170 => 1.20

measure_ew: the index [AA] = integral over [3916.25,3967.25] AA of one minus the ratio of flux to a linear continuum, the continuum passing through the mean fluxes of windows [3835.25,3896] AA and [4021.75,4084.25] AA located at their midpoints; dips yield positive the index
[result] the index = 3.9 AA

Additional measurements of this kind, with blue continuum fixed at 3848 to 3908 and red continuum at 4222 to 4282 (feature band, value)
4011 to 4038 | -4.9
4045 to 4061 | -2.9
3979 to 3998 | -2.4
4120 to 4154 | -3.1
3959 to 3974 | 3.2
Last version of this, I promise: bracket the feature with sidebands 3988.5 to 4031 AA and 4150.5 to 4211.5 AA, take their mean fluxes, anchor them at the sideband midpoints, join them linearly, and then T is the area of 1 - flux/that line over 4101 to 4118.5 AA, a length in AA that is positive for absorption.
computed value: 2.4 AA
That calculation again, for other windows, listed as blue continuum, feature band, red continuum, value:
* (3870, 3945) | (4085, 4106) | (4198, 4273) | 1.7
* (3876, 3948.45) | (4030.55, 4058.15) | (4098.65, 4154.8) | -3.9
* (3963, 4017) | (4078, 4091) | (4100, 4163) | -0.1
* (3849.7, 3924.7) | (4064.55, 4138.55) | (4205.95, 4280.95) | -0.1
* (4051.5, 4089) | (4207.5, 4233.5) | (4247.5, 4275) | -1.9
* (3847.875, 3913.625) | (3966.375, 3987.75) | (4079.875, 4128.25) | 2.6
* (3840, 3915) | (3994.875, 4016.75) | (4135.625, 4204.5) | -4.2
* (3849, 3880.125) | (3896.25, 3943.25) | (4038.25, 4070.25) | 7.2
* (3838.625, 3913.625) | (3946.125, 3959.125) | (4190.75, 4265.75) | -0.9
